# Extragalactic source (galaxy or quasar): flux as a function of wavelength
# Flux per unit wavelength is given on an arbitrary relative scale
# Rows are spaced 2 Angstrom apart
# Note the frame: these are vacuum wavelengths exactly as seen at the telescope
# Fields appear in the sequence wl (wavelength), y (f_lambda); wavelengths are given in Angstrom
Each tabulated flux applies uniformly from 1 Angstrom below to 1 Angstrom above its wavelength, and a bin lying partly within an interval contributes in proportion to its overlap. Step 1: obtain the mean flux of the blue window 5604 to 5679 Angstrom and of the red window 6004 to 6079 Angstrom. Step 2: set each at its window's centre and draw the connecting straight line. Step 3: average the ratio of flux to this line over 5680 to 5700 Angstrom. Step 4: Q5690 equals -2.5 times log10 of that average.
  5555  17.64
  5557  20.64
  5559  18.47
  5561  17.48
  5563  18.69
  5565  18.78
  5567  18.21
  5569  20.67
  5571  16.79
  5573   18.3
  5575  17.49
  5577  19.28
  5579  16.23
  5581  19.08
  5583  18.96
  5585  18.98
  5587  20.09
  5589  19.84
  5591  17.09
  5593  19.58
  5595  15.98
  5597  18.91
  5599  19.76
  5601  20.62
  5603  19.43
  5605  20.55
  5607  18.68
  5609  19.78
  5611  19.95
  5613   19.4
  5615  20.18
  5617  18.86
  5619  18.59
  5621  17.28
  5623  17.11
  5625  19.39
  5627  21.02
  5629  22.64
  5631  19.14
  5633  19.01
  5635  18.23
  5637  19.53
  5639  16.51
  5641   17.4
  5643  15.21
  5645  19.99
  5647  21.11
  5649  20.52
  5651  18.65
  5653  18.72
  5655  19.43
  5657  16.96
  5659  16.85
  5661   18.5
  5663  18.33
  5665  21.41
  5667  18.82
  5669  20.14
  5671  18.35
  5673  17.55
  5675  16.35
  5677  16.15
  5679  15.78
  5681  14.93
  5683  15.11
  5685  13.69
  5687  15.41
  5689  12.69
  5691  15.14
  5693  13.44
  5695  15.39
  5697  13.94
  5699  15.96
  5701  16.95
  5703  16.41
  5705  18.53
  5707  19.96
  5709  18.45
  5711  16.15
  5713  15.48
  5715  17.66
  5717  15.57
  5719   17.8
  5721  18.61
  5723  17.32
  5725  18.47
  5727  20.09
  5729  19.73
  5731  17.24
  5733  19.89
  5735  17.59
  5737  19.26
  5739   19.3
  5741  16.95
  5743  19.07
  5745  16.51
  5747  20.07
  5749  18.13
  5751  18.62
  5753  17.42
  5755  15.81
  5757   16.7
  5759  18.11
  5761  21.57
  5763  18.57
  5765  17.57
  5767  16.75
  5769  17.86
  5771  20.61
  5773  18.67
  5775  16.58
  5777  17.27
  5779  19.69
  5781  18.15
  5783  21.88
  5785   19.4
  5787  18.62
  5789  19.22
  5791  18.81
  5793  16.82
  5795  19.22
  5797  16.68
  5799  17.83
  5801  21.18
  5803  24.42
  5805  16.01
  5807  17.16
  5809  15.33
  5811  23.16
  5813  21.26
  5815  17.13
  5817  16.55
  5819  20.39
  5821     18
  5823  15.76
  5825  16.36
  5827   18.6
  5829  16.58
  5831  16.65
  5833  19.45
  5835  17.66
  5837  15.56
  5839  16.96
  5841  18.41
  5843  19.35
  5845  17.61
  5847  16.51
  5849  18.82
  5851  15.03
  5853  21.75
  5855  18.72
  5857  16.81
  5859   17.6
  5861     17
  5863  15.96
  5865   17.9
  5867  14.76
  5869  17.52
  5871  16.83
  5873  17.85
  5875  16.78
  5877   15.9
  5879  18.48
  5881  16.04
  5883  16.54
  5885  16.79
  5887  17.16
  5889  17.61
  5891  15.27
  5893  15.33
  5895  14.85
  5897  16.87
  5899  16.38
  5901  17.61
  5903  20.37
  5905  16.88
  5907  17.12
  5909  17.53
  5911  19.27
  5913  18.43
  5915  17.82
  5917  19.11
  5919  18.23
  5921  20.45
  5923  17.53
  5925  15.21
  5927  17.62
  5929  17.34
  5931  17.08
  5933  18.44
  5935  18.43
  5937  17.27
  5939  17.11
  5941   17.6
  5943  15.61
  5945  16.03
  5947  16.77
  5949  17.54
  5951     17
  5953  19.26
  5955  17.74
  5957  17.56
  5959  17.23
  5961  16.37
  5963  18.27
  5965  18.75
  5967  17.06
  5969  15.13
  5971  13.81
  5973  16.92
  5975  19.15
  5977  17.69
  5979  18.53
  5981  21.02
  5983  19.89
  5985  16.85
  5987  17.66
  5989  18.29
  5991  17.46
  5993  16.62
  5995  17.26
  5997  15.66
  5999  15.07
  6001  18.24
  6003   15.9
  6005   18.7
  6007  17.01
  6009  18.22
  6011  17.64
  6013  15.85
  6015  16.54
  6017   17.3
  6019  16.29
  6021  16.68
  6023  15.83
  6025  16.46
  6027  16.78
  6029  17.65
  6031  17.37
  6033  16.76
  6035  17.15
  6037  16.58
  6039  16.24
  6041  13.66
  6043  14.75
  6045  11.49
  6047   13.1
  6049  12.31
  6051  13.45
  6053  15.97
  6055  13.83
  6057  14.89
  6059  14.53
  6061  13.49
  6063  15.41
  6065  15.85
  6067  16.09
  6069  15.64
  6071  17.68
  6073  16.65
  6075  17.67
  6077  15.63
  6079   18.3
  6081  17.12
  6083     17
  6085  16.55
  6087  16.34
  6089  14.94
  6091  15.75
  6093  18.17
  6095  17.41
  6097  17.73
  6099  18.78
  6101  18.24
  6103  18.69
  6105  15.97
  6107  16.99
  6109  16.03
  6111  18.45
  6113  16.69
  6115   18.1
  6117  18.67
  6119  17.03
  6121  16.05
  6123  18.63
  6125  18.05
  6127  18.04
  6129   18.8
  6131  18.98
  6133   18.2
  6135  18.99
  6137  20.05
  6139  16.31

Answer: 0.255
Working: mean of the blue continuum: 18.8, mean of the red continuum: 15.9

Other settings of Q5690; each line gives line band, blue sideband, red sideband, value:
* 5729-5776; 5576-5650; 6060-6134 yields 0.01 mag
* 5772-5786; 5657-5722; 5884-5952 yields -0.11 mag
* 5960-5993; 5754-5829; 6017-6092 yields -0.07 mag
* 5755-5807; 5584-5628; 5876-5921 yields -0.03 mag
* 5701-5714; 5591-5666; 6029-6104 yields 0.06 mag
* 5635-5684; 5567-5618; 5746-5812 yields 0.05 mag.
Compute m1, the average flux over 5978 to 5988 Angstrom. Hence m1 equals 18.8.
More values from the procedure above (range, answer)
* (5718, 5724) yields 17.9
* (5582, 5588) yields 19.3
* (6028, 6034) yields 17.3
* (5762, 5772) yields 18.3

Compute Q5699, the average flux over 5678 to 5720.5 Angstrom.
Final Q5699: 16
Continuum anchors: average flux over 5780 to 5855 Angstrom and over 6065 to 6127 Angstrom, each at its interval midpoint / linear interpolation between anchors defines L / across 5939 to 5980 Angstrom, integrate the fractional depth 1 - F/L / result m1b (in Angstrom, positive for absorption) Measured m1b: 1.2 Angstrom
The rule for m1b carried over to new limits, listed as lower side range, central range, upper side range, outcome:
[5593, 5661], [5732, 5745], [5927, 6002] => 0.0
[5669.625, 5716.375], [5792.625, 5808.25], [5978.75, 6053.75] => -2.4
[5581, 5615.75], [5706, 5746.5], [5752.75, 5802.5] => 1.4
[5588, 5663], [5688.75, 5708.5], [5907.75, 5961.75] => 2.7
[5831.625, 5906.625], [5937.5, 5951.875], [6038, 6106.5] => -0.1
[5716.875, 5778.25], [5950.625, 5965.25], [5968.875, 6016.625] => -0.2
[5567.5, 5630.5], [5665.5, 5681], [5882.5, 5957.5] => 0.9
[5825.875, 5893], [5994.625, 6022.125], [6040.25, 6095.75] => -1.5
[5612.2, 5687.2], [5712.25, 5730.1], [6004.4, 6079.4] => -0.1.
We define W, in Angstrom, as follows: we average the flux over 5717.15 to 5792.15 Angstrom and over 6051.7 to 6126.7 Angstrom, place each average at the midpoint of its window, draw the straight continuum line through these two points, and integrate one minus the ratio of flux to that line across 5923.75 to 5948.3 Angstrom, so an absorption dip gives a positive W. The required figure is 0.6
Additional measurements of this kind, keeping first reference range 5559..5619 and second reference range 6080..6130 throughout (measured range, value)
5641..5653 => -0.1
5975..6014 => 0.2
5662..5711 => 5.2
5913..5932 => 0.1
